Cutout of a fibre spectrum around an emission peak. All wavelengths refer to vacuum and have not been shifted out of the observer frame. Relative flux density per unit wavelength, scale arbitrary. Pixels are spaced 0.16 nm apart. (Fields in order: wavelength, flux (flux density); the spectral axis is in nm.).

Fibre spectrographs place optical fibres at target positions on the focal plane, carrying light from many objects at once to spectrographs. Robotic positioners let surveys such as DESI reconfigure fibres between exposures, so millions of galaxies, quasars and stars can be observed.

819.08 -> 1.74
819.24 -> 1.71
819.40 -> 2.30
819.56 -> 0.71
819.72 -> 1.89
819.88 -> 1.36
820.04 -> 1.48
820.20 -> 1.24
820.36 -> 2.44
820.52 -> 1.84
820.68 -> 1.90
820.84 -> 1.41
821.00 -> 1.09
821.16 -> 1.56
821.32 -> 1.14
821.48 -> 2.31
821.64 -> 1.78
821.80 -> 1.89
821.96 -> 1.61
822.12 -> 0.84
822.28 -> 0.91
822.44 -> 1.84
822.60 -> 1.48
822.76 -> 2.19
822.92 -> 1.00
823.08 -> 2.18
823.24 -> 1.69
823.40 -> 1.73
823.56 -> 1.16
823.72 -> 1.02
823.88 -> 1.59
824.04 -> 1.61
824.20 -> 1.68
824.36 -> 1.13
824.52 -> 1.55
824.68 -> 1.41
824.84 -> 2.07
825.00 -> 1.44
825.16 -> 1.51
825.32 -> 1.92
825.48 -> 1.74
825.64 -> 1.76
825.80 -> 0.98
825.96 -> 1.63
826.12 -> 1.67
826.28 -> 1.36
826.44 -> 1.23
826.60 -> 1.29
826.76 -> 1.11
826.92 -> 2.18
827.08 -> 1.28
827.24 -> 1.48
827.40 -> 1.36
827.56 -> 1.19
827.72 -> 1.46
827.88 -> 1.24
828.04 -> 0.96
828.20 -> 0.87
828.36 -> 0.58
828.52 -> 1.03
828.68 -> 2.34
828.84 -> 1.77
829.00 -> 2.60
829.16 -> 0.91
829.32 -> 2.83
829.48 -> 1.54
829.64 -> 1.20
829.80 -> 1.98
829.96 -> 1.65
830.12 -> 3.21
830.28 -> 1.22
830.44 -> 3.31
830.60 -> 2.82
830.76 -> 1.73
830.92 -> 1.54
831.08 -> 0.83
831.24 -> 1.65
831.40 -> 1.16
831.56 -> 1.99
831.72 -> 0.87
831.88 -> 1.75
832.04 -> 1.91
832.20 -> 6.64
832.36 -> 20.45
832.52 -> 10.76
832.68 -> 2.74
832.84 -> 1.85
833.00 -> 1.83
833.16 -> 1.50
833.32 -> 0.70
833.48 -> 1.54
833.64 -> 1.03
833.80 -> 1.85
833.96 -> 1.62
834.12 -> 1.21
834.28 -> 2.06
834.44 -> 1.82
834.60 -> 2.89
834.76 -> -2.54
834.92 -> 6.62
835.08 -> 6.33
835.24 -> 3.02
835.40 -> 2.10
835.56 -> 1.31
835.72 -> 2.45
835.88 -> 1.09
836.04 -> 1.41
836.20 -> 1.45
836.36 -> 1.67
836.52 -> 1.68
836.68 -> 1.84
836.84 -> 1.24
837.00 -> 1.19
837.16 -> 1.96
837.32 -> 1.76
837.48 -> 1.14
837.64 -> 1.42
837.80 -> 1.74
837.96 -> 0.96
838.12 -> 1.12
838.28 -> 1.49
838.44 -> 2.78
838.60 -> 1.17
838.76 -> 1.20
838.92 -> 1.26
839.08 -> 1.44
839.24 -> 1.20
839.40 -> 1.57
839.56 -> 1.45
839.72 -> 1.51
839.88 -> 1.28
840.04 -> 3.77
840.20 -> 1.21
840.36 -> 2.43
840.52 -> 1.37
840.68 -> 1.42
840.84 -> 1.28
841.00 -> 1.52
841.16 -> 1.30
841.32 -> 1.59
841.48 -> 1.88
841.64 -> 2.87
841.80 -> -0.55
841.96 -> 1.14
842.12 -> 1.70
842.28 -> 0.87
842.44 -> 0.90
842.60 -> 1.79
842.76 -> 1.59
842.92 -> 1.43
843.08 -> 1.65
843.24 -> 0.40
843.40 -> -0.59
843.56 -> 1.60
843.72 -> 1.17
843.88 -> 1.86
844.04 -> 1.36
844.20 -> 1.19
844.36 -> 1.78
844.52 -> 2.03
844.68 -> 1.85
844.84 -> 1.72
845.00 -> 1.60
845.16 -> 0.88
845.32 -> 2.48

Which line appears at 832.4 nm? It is H-alpha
